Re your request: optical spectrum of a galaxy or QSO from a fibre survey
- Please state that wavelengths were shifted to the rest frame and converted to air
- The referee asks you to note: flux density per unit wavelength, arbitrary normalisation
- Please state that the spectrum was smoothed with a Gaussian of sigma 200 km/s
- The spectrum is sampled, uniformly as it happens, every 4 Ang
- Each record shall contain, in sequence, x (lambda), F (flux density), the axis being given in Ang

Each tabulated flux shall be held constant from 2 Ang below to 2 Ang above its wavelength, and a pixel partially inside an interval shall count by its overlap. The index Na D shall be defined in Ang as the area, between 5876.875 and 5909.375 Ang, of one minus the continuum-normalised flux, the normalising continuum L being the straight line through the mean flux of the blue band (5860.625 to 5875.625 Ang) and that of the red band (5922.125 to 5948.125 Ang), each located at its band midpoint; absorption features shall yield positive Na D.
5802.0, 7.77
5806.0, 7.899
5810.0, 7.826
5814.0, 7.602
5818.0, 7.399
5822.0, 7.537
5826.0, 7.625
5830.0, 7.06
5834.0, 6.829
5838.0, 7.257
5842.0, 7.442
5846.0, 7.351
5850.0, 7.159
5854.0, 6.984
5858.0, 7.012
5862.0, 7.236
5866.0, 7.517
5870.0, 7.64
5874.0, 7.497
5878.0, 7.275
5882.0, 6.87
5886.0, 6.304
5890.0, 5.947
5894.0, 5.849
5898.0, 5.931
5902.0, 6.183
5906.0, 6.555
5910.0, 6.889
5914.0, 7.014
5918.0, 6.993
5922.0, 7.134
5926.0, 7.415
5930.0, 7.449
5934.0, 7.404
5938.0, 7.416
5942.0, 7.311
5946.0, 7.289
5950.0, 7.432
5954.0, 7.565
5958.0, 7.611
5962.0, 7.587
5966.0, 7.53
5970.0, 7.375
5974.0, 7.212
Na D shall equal 4.7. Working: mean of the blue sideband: 7.48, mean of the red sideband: 7.36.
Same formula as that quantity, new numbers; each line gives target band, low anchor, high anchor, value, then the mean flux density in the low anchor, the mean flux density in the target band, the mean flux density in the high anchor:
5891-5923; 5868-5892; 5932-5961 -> 2.7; 6.92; 6.53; 7.44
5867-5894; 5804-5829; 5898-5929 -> 0.9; 7.62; 6.86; 6.84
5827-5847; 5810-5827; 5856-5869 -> 0.7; 7.57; 7.2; 7.28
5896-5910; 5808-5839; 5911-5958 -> 1.9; 7.4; 6.32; 7.31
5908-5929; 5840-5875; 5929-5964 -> 0.9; 7.31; 7.11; 7.45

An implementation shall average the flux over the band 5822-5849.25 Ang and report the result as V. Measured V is 7.28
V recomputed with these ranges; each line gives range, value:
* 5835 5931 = 6.95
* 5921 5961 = 7.41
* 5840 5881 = 7.3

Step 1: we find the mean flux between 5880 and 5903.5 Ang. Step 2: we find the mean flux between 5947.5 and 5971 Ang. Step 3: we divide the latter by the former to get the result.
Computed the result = 1.2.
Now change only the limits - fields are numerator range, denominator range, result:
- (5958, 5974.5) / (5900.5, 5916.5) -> 1.12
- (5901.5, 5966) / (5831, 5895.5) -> 1.03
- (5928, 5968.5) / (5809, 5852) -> 1.01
